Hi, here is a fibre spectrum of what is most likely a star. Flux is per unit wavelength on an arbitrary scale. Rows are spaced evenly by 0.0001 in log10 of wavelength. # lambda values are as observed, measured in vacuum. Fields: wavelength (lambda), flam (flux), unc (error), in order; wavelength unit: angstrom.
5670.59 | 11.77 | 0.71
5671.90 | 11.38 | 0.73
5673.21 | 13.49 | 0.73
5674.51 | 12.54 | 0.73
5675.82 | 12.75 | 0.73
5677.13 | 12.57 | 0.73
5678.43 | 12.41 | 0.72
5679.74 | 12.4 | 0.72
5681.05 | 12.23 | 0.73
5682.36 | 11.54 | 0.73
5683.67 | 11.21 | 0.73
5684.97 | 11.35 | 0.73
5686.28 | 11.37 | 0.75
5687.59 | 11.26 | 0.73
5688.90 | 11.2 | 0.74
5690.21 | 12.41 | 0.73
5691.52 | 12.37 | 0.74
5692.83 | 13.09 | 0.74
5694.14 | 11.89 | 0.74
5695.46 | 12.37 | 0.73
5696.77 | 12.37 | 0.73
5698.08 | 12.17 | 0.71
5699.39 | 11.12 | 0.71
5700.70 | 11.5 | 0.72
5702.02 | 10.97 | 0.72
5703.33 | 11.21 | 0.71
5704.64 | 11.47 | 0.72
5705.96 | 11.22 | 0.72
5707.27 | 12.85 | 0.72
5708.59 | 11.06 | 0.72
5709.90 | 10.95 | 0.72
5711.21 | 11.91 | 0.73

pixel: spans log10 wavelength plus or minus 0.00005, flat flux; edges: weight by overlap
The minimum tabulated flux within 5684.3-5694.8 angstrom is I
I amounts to 11.2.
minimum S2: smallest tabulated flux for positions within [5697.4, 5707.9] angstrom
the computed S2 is 10.97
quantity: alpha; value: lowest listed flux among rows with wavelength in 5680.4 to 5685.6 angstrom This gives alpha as 11.21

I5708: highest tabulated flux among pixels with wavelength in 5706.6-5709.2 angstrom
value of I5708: 12.85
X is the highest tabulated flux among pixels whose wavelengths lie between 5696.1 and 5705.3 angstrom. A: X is 12.37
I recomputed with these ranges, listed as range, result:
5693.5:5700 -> 11.12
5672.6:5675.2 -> 12.54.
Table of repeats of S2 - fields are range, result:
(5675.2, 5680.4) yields 12.4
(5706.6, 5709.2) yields 11.06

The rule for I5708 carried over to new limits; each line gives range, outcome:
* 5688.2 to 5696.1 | 13.09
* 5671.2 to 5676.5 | 13.49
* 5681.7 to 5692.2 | 12.41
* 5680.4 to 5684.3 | 12.23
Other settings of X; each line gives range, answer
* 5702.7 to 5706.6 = 11.47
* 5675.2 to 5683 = 12.75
